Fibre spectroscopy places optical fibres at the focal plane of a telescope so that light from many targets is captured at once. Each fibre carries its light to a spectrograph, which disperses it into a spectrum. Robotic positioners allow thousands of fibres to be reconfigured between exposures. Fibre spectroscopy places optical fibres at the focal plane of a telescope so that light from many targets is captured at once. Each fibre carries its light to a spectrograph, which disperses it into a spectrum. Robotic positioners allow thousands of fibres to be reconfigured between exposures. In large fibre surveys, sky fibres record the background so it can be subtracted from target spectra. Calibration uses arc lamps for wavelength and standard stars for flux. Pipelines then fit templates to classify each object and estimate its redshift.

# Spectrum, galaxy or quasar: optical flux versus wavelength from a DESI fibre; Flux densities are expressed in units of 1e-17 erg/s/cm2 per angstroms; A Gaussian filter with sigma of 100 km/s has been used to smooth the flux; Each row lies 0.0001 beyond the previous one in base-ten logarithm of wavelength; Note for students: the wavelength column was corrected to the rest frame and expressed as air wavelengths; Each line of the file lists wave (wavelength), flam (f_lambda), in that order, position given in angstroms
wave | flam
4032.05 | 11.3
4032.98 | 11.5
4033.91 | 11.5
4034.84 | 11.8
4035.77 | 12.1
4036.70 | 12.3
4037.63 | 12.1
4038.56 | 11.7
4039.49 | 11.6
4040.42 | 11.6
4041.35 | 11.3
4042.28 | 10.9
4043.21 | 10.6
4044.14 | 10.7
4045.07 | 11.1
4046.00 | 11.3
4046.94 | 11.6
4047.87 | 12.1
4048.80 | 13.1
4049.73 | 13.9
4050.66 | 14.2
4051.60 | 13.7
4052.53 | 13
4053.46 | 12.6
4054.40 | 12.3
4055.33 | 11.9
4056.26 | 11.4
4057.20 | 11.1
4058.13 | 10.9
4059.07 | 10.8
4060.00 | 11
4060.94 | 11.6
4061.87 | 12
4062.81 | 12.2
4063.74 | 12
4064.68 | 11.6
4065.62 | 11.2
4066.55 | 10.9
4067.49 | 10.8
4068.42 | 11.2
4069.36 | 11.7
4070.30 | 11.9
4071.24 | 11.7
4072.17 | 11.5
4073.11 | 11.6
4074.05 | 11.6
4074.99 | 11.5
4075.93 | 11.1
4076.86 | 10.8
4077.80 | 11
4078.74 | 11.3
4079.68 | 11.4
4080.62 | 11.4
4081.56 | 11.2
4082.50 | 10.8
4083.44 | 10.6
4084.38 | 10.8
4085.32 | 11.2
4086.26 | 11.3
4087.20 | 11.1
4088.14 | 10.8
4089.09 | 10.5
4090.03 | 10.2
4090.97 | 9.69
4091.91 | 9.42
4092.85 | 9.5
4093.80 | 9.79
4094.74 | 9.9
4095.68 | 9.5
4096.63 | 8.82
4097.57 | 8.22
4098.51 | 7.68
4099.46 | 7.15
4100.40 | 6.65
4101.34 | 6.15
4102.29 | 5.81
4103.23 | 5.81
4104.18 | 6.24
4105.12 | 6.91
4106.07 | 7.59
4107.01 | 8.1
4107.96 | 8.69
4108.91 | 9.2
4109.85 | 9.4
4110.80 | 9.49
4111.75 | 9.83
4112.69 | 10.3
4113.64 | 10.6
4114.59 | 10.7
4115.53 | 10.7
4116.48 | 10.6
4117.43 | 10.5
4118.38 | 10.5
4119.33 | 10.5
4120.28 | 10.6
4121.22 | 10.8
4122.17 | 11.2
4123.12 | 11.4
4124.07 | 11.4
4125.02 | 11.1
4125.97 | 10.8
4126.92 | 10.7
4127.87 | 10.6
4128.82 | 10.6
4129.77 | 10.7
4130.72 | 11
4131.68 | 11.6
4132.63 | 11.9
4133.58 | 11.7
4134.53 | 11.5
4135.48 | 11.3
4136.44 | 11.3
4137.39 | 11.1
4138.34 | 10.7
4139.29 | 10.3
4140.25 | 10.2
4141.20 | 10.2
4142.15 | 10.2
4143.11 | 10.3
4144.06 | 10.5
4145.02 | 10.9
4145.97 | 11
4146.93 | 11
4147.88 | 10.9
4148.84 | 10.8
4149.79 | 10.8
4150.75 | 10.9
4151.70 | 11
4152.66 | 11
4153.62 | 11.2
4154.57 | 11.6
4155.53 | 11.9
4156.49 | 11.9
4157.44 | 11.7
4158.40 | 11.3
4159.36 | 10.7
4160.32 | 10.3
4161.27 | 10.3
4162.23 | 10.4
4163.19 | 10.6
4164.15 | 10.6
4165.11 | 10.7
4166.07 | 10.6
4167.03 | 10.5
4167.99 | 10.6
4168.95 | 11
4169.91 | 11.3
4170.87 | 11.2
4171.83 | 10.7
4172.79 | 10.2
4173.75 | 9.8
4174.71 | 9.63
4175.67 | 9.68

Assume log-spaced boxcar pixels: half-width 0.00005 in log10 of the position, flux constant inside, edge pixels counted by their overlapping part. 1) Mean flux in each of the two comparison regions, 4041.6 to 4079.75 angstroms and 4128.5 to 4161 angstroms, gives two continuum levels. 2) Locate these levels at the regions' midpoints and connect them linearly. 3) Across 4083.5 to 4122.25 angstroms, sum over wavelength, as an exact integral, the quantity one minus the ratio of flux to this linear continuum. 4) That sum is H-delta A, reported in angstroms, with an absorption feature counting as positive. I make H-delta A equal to 6.88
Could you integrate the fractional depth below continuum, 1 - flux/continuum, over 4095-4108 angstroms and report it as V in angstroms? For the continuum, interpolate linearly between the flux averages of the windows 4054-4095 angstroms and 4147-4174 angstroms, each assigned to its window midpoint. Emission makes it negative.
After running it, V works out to 4.3 angstroms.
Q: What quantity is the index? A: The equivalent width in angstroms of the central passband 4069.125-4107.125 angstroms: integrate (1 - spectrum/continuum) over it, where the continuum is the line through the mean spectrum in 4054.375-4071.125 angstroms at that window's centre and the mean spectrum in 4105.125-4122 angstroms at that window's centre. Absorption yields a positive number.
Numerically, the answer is 3.34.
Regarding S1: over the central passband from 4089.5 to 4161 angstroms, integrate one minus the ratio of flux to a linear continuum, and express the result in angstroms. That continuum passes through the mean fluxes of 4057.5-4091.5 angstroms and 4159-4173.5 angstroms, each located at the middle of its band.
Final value 5.1 angstroms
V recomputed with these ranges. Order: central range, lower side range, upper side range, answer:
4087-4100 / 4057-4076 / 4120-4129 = 2.1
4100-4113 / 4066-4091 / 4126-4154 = 3.7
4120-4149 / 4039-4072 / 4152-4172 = 0.6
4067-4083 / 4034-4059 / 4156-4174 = 0.5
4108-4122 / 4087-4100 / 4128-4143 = -0.1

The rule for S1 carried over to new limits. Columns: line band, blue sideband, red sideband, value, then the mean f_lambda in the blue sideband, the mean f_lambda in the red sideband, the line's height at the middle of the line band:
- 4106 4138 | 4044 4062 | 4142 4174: 1.9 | 12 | 10.8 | 11.3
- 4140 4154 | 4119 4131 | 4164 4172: 0.1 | 10.9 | 10.8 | 10.8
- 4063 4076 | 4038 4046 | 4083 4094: -0.9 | 11.2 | 10.4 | 10.7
